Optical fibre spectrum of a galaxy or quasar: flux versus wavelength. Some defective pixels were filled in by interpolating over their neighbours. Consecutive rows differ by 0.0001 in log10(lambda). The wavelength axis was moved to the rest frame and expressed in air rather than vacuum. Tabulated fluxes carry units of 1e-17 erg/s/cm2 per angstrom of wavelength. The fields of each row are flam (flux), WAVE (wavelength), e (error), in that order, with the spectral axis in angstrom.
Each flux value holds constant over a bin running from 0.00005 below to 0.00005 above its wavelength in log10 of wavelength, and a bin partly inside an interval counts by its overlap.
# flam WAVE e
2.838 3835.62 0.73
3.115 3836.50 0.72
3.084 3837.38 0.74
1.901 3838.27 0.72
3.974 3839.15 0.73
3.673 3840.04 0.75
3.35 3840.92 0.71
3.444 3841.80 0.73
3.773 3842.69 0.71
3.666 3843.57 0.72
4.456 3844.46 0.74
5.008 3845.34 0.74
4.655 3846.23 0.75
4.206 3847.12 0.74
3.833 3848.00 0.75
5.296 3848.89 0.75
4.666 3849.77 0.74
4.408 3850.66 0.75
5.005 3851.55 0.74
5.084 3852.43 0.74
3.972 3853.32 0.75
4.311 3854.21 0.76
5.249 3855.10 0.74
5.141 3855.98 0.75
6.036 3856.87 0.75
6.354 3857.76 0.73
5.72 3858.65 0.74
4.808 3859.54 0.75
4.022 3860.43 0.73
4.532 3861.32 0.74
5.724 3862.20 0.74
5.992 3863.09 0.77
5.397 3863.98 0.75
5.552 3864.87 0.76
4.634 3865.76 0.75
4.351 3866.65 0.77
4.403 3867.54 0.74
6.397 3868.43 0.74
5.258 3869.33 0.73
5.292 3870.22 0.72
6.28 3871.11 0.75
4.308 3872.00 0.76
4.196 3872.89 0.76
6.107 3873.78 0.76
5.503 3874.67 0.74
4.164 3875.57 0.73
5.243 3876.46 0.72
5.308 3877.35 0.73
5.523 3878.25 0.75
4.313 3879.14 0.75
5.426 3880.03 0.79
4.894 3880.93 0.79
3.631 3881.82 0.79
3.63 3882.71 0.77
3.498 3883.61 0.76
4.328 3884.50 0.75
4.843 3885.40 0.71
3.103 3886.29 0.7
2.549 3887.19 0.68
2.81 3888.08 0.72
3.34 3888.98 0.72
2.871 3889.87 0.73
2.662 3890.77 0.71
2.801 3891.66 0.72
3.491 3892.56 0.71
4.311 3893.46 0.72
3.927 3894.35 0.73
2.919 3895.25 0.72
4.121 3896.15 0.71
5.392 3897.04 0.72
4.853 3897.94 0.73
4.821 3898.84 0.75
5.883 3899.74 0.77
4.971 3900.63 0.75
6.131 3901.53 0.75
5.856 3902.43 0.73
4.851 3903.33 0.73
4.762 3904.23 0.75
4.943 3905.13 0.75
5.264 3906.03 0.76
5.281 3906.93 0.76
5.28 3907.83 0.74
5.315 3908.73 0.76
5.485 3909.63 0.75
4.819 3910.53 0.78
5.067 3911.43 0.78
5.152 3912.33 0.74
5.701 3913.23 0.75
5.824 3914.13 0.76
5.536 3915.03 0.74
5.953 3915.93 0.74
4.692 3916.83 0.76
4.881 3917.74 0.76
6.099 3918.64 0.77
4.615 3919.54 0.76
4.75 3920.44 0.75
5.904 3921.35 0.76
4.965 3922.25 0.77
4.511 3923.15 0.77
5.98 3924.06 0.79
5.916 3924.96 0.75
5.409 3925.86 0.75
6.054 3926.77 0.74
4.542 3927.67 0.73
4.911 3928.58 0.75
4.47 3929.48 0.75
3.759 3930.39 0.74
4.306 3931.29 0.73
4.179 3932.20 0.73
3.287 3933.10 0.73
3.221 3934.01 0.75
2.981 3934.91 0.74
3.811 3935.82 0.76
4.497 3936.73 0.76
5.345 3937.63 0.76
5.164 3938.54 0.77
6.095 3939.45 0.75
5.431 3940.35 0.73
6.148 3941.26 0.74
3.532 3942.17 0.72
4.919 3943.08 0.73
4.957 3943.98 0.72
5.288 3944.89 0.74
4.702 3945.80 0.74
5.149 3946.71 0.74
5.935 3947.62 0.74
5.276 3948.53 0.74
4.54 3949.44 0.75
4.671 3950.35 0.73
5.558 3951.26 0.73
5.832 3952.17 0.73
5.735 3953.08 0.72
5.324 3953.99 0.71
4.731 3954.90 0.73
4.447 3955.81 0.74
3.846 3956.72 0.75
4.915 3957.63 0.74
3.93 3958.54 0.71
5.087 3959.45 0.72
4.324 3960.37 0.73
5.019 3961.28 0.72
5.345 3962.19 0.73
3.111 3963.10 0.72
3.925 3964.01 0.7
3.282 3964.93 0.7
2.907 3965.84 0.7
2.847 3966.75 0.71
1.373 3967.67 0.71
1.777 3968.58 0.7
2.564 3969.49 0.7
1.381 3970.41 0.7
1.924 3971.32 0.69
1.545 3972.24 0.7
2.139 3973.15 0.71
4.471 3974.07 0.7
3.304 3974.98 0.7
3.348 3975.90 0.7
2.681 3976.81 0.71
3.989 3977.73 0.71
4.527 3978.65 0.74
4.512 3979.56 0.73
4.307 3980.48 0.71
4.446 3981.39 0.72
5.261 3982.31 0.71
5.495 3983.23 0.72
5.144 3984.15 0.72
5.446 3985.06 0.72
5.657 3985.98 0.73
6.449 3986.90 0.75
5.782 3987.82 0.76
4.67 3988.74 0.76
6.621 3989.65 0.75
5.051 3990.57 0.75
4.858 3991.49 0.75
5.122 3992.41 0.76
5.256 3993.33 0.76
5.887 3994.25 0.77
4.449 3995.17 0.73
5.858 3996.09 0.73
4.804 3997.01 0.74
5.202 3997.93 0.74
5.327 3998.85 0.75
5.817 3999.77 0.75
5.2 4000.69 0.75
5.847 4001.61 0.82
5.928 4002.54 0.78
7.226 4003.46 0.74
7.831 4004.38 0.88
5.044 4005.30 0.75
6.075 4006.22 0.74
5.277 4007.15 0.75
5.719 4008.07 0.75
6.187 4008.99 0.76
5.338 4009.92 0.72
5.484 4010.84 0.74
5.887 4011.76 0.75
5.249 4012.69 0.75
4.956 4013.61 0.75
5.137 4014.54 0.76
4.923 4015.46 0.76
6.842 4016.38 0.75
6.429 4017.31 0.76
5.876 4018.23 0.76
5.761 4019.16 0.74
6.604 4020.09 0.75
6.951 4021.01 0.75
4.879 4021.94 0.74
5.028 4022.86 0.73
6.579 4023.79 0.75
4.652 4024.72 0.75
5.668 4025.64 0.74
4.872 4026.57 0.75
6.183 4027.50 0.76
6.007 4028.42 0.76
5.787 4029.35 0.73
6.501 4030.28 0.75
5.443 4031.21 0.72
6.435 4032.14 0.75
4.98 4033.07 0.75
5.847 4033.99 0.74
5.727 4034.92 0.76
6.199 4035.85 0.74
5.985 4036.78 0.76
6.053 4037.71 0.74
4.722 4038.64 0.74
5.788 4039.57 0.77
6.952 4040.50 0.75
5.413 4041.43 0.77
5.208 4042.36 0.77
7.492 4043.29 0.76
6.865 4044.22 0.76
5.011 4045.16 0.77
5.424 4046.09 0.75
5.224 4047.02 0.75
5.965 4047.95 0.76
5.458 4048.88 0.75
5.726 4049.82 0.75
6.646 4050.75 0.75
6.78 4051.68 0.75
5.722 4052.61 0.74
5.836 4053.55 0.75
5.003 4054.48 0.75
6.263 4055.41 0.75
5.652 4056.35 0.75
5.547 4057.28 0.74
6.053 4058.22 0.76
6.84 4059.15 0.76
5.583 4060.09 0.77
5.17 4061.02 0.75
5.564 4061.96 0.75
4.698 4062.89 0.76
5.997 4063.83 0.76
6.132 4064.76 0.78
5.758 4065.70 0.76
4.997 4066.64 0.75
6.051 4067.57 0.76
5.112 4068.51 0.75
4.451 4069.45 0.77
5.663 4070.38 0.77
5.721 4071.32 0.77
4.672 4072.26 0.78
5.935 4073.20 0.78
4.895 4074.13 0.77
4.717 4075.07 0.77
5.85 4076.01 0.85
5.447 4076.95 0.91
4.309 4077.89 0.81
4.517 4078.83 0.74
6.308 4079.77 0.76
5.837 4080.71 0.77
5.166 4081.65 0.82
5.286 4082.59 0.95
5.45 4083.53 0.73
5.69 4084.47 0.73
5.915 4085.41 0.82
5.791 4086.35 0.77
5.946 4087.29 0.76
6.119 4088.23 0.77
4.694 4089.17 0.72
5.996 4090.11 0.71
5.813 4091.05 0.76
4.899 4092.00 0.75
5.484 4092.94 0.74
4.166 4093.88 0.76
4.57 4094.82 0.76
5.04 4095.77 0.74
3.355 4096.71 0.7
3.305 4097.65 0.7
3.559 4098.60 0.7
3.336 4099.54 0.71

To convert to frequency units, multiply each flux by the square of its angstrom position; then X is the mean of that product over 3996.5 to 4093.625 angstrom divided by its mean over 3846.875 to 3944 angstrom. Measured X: 1.28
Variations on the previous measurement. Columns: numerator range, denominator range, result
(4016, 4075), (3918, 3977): 1.39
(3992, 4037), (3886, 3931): 1.27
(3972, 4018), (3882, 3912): 1.25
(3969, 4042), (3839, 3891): 1.23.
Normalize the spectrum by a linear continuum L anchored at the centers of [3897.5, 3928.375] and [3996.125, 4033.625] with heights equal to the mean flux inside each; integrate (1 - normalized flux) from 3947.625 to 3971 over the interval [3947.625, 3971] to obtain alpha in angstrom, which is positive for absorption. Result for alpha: 6.0 angstrom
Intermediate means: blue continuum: 5.29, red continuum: 5.75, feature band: 4.09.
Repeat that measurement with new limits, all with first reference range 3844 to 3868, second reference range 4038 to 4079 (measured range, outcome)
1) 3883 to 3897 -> 4.3 angstrom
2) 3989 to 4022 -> -1.6 angstrom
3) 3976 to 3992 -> 1.2 angstrom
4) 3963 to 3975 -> 6.2 angstrom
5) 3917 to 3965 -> 3.6 angstrom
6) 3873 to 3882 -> -0.1 angstrom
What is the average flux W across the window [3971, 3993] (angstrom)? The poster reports 4.47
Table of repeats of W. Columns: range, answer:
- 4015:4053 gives 5.87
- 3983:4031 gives 5.67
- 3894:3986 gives 4.59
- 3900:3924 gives 5.27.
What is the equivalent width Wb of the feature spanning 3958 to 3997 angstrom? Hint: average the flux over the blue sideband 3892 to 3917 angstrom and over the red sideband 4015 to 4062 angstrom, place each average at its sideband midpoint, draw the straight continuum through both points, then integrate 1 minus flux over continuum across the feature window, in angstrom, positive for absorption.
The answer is 9.26 angstrom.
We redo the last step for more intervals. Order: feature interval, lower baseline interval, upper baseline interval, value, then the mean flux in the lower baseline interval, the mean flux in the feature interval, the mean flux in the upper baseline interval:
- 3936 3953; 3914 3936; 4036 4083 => -0.8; 4.82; 5.16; 5.63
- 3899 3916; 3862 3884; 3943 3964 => -1.4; 4.99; 5.35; 4.88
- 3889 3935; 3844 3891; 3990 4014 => 1.9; 4.69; 4.78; 5.58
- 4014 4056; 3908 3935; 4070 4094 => -4.4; 4.97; 5.84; 5.41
